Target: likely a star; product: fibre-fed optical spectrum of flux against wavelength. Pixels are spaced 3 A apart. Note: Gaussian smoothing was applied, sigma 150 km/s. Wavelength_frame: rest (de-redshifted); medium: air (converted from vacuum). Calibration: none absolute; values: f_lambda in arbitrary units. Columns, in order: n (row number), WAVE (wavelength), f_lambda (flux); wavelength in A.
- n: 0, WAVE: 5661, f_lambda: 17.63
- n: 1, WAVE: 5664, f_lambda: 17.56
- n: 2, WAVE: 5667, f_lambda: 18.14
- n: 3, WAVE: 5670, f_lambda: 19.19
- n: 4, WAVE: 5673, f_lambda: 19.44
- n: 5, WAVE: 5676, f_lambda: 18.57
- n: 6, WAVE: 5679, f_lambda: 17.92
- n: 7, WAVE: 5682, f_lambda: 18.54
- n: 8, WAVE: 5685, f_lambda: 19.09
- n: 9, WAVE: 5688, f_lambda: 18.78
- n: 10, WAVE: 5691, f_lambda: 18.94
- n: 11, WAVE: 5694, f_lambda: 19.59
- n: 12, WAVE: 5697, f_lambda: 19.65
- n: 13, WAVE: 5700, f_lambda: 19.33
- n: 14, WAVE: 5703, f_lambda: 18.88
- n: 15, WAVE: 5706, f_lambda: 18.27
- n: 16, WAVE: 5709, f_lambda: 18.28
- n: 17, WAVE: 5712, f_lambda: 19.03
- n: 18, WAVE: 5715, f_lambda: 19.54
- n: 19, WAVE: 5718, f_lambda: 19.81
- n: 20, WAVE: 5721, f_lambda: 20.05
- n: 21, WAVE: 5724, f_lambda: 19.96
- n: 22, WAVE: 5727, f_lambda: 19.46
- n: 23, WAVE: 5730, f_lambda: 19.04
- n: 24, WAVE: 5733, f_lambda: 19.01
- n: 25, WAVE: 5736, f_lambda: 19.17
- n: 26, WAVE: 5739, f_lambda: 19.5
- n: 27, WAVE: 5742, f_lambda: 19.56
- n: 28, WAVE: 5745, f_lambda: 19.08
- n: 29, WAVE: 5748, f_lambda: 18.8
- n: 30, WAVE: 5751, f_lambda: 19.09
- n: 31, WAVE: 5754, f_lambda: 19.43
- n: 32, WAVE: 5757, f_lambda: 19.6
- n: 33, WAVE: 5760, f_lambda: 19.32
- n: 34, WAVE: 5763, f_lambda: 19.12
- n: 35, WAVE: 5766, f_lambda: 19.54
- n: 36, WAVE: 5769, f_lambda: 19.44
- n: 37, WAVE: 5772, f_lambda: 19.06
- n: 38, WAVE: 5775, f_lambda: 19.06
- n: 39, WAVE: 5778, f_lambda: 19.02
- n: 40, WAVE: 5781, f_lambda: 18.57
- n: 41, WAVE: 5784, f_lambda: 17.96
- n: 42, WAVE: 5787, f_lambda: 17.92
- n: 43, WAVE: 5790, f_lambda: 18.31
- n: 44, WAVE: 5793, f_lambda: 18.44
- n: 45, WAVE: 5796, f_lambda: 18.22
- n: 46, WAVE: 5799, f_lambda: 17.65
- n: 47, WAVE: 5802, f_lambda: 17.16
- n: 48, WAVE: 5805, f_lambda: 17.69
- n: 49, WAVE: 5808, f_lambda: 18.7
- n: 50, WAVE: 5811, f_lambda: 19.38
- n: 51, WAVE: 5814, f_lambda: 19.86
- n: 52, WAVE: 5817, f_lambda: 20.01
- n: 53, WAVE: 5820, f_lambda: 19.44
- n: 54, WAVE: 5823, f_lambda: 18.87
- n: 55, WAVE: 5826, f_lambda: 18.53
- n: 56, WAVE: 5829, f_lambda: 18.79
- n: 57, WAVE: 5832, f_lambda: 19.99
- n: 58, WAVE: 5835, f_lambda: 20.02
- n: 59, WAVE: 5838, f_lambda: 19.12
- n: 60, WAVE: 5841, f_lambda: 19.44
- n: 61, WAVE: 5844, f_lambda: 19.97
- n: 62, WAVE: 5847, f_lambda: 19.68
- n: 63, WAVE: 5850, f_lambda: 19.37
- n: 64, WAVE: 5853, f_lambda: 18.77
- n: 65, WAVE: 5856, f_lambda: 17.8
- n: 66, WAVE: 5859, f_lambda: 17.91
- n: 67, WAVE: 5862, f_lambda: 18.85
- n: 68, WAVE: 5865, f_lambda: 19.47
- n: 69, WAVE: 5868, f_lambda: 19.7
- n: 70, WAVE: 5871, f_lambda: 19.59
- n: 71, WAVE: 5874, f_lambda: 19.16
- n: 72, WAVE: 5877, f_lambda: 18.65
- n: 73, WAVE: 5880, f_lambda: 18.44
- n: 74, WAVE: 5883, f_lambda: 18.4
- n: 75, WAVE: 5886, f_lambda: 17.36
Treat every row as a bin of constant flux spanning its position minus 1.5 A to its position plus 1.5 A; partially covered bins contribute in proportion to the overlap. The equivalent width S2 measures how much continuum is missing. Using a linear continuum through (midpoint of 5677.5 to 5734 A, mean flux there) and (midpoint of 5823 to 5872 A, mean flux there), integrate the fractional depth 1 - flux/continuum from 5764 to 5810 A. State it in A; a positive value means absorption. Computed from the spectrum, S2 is 1.6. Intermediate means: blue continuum 19.1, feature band 18.5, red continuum 19.2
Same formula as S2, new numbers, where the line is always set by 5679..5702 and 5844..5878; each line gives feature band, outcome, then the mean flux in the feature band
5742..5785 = -0.1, 19.1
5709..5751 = -0.6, 19.3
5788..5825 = 0.8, 18.6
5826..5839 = -0.2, 19.4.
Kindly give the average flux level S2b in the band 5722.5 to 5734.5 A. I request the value 19.4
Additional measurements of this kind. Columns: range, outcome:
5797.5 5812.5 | 18.1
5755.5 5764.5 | 19.3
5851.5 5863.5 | 18.3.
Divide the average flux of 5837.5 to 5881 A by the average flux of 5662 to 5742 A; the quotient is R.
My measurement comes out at 1.00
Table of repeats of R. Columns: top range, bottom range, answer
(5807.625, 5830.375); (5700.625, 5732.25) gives 1.00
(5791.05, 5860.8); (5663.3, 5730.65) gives 0.99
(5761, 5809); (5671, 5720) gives 0.97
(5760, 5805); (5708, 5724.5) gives 0.95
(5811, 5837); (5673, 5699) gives 1.03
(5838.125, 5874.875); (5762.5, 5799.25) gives 1.03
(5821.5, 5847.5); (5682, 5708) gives 1.02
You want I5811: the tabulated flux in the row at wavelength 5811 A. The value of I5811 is 19.38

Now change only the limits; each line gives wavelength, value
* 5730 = 19.04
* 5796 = 18.22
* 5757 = 19.6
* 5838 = 19.12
